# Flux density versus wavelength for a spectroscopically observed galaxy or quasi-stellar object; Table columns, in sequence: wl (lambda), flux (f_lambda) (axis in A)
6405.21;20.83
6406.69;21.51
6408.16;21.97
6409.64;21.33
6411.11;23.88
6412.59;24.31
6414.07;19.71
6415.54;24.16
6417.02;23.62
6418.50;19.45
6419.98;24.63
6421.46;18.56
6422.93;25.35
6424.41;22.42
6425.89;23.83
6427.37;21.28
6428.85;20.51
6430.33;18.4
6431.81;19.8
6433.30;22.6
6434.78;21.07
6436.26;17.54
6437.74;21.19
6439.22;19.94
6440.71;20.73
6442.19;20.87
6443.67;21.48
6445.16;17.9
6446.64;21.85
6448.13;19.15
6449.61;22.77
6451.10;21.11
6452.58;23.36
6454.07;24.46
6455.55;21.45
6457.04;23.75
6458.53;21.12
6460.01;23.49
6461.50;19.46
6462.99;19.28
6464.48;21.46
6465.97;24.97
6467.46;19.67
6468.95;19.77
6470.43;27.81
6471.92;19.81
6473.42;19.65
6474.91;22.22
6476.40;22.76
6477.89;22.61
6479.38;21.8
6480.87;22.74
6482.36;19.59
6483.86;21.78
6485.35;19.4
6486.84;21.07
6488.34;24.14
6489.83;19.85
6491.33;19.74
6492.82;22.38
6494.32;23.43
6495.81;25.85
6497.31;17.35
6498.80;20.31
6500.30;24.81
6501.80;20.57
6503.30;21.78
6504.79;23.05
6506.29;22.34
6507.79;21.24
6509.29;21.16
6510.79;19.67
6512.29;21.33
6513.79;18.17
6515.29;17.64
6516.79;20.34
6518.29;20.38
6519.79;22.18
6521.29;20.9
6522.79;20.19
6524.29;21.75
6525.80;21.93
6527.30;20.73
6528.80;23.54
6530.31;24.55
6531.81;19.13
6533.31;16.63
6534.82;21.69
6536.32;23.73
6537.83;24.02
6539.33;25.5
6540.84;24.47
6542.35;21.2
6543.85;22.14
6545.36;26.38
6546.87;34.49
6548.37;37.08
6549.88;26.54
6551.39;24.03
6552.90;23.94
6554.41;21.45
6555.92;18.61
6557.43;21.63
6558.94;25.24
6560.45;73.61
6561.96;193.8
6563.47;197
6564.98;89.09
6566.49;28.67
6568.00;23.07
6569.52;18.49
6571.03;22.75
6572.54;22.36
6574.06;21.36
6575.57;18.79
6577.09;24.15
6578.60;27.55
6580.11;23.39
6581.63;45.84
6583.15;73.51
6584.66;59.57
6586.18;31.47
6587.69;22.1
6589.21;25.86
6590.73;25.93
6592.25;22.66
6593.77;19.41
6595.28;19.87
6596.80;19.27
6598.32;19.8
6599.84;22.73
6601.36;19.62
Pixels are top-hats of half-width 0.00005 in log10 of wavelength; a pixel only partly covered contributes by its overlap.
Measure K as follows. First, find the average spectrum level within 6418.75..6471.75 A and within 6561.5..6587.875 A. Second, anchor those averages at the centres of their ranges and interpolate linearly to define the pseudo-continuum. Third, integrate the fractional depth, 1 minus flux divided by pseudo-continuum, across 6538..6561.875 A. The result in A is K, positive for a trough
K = 6.9 A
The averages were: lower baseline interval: 21.5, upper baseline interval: 51.4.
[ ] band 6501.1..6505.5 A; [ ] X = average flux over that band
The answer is 21.8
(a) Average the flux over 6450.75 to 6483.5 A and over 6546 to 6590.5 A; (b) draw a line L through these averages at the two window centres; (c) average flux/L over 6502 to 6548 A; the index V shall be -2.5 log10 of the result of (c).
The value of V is 0.48 mag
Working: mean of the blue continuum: 21.9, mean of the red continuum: 43.7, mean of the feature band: 22.2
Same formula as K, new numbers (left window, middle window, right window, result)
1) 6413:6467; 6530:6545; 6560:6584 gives 7.9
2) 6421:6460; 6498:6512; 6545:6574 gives 5.6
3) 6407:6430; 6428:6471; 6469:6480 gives 1.9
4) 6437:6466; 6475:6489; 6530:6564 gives 2.9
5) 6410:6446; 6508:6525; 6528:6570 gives 7.2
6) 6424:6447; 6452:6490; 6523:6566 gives 7.0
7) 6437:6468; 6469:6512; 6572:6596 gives 4.0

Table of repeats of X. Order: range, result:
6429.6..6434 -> 20.2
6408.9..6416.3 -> 22.7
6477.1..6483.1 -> 21.7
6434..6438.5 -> 20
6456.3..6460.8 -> 22.8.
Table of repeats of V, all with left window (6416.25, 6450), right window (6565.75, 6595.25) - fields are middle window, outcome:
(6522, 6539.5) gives 0.21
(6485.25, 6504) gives 0.13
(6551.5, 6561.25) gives -0.12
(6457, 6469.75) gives 0.07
